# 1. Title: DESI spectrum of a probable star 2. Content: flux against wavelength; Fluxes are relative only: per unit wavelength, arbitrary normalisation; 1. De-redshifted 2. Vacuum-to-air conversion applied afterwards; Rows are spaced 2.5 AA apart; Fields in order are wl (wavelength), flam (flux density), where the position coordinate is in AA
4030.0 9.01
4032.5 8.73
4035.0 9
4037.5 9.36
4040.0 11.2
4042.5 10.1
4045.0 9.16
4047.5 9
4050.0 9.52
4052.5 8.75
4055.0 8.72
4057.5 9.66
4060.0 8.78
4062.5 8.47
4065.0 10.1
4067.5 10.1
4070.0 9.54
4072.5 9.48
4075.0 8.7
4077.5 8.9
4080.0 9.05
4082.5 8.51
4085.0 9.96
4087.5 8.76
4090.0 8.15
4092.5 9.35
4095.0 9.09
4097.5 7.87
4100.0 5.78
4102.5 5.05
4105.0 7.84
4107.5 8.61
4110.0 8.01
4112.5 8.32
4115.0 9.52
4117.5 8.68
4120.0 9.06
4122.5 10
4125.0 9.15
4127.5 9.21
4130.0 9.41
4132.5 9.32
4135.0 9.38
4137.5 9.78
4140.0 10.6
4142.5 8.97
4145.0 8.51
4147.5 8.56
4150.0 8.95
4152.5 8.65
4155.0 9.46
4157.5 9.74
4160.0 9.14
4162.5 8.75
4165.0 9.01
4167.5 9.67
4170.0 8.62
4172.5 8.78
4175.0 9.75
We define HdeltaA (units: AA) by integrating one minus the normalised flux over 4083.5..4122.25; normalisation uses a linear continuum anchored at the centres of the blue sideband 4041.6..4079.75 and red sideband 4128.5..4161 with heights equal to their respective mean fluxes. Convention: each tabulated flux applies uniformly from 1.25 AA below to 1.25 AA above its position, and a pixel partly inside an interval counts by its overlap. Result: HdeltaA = 3.9 AA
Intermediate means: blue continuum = 9.25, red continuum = 9.27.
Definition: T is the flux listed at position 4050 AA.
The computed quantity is 9.52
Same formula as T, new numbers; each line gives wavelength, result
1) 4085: 9.96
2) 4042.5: 10.1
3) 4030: 9.01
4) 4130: 9.41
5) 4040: 11.2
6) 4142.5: 8.97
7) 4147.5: 8.56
